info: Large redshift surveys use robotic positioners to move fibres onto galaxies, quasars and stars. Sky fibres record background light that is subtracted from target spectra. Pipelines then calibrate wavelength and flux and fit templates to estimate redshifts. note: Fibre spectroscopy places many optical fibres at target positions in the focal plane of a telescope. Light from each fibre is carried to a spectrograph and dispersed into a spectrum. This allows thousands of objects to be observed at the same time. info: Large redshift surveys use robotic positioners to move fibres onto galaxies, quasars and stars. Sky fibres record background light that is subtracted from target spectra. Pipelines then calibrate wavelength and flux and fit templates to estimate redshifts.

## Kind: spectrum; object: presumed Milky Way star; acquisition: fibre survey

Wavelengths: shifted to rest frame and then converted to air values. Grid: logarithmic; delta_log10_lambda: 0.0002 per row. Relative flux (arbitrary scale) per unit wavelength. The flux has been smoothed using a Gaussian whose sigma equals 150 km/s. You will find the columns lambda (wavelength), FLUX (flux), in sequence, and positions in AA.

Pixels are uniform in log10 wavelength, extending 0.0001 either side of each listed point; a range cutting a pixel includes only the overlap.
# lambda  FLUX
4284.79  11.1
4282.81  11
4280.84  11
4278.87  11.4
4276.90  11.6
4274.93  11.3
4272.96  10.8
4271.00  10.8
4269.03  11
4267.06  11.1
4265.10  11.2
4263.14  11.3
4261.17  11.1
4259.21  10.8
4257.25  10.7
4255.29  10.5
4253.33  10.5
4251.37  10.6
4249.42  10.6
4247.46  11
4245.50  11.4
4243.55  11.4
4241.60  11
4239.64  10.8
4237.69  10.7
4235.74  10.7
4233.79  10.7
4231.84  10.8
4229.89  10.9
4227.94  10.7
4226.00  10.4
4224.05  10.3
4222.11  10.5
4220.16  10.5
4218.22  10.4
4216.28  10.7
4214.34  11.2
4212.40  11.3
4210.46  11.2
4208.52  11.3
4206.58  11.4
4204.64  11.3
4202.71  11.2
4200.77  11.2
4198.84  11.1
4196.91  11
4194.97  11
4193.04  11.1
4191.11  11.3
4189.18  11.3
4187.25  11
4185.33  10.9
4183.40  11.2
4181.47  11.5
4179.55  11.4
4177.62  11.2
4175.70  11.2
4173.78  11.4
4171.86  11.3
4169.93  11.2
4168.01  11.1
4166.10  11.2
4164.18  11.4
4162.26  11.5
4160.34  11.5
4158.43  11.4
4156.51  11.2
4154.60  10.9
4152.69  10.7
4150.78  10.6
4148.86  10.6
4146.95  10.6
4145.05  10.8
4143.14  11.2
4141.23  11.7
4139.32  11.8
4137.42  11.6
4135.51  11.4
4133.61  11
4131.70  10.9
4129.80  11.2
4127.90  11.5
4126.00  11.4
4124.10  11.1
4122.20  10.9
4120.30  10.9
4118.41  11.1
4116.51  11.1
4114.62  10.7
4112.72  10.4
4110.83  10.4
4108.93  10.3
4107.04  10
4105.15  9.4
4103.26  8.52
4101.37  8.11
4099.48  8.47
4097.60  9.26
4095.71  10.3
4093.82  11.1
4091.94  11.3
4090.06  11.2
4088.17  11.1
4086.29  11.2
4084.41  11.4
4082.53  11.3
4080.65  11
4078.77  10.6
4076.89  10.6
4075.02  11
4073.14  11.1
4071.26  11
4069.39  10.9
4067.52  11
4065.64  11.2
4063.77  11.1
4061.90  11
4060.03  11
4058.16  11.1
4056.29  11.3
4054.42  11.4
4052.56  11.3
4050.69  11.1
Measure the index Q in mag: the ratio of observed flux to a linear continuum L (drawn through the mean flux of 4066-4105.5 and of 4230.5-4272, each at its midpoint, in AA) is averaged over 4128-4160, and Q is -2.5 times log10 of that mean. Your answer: -0.048 mag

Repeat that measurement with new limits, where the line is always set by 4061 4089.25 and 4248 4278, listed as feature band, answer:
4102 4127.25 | 0.06 mag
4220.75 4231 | 0.04 mag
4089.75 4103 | 0.12 mag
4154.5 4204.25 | -0.02 mag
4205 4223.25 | 0.00 mag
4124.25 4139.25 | -0.03 mag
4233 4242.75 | 0.02 mag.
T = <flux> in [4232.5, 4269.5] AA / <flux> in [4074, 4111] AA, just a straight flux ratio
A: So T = 1.06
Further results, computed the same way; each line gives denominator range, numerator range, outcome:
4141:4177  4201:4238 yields 0.98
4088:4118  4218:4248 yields 1.07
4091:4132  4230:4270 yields 1.05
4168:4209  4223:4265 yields 0.96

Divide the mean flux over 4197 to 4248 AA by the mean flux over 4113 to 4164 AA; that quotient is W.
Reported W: 0.98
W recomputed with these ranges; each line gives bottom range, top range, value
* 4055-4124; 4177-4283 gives 1.03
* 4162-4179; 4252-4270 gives 0.97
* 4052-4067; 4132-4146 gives 1.01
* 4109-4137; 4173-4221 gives 1.01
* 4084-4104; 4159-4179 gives 1.11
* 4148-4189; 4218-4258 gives 0.96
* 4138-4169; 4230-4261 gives 0.97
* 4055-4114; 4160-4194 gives 1.06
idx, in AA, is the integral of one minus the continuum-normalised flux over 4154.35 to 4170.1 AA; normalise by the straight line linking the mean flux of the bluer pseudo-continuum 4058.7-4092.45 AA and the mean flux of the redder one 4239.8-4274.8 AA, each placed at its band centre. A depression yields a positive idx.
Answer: -0.4 AA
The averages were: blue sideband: 11.1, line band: 11.3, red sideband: 10.9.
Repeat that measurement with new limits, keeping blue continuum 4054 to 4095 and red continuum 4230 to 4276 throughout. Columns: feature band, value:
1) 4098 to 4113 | 2.2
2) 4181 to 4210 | -0.6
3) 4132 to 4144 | -0.4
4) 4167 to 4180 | -0.3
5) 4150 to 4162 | -0.1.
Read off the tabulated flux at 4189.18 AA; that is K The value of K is 11.3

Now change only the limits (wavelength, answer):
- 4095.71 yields 10.3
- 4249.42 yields 10.6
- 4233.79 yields 10.7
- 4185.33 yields 10.9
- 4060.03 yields 11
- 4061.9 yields 11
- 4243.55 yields 11.4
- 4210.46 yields 11.2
